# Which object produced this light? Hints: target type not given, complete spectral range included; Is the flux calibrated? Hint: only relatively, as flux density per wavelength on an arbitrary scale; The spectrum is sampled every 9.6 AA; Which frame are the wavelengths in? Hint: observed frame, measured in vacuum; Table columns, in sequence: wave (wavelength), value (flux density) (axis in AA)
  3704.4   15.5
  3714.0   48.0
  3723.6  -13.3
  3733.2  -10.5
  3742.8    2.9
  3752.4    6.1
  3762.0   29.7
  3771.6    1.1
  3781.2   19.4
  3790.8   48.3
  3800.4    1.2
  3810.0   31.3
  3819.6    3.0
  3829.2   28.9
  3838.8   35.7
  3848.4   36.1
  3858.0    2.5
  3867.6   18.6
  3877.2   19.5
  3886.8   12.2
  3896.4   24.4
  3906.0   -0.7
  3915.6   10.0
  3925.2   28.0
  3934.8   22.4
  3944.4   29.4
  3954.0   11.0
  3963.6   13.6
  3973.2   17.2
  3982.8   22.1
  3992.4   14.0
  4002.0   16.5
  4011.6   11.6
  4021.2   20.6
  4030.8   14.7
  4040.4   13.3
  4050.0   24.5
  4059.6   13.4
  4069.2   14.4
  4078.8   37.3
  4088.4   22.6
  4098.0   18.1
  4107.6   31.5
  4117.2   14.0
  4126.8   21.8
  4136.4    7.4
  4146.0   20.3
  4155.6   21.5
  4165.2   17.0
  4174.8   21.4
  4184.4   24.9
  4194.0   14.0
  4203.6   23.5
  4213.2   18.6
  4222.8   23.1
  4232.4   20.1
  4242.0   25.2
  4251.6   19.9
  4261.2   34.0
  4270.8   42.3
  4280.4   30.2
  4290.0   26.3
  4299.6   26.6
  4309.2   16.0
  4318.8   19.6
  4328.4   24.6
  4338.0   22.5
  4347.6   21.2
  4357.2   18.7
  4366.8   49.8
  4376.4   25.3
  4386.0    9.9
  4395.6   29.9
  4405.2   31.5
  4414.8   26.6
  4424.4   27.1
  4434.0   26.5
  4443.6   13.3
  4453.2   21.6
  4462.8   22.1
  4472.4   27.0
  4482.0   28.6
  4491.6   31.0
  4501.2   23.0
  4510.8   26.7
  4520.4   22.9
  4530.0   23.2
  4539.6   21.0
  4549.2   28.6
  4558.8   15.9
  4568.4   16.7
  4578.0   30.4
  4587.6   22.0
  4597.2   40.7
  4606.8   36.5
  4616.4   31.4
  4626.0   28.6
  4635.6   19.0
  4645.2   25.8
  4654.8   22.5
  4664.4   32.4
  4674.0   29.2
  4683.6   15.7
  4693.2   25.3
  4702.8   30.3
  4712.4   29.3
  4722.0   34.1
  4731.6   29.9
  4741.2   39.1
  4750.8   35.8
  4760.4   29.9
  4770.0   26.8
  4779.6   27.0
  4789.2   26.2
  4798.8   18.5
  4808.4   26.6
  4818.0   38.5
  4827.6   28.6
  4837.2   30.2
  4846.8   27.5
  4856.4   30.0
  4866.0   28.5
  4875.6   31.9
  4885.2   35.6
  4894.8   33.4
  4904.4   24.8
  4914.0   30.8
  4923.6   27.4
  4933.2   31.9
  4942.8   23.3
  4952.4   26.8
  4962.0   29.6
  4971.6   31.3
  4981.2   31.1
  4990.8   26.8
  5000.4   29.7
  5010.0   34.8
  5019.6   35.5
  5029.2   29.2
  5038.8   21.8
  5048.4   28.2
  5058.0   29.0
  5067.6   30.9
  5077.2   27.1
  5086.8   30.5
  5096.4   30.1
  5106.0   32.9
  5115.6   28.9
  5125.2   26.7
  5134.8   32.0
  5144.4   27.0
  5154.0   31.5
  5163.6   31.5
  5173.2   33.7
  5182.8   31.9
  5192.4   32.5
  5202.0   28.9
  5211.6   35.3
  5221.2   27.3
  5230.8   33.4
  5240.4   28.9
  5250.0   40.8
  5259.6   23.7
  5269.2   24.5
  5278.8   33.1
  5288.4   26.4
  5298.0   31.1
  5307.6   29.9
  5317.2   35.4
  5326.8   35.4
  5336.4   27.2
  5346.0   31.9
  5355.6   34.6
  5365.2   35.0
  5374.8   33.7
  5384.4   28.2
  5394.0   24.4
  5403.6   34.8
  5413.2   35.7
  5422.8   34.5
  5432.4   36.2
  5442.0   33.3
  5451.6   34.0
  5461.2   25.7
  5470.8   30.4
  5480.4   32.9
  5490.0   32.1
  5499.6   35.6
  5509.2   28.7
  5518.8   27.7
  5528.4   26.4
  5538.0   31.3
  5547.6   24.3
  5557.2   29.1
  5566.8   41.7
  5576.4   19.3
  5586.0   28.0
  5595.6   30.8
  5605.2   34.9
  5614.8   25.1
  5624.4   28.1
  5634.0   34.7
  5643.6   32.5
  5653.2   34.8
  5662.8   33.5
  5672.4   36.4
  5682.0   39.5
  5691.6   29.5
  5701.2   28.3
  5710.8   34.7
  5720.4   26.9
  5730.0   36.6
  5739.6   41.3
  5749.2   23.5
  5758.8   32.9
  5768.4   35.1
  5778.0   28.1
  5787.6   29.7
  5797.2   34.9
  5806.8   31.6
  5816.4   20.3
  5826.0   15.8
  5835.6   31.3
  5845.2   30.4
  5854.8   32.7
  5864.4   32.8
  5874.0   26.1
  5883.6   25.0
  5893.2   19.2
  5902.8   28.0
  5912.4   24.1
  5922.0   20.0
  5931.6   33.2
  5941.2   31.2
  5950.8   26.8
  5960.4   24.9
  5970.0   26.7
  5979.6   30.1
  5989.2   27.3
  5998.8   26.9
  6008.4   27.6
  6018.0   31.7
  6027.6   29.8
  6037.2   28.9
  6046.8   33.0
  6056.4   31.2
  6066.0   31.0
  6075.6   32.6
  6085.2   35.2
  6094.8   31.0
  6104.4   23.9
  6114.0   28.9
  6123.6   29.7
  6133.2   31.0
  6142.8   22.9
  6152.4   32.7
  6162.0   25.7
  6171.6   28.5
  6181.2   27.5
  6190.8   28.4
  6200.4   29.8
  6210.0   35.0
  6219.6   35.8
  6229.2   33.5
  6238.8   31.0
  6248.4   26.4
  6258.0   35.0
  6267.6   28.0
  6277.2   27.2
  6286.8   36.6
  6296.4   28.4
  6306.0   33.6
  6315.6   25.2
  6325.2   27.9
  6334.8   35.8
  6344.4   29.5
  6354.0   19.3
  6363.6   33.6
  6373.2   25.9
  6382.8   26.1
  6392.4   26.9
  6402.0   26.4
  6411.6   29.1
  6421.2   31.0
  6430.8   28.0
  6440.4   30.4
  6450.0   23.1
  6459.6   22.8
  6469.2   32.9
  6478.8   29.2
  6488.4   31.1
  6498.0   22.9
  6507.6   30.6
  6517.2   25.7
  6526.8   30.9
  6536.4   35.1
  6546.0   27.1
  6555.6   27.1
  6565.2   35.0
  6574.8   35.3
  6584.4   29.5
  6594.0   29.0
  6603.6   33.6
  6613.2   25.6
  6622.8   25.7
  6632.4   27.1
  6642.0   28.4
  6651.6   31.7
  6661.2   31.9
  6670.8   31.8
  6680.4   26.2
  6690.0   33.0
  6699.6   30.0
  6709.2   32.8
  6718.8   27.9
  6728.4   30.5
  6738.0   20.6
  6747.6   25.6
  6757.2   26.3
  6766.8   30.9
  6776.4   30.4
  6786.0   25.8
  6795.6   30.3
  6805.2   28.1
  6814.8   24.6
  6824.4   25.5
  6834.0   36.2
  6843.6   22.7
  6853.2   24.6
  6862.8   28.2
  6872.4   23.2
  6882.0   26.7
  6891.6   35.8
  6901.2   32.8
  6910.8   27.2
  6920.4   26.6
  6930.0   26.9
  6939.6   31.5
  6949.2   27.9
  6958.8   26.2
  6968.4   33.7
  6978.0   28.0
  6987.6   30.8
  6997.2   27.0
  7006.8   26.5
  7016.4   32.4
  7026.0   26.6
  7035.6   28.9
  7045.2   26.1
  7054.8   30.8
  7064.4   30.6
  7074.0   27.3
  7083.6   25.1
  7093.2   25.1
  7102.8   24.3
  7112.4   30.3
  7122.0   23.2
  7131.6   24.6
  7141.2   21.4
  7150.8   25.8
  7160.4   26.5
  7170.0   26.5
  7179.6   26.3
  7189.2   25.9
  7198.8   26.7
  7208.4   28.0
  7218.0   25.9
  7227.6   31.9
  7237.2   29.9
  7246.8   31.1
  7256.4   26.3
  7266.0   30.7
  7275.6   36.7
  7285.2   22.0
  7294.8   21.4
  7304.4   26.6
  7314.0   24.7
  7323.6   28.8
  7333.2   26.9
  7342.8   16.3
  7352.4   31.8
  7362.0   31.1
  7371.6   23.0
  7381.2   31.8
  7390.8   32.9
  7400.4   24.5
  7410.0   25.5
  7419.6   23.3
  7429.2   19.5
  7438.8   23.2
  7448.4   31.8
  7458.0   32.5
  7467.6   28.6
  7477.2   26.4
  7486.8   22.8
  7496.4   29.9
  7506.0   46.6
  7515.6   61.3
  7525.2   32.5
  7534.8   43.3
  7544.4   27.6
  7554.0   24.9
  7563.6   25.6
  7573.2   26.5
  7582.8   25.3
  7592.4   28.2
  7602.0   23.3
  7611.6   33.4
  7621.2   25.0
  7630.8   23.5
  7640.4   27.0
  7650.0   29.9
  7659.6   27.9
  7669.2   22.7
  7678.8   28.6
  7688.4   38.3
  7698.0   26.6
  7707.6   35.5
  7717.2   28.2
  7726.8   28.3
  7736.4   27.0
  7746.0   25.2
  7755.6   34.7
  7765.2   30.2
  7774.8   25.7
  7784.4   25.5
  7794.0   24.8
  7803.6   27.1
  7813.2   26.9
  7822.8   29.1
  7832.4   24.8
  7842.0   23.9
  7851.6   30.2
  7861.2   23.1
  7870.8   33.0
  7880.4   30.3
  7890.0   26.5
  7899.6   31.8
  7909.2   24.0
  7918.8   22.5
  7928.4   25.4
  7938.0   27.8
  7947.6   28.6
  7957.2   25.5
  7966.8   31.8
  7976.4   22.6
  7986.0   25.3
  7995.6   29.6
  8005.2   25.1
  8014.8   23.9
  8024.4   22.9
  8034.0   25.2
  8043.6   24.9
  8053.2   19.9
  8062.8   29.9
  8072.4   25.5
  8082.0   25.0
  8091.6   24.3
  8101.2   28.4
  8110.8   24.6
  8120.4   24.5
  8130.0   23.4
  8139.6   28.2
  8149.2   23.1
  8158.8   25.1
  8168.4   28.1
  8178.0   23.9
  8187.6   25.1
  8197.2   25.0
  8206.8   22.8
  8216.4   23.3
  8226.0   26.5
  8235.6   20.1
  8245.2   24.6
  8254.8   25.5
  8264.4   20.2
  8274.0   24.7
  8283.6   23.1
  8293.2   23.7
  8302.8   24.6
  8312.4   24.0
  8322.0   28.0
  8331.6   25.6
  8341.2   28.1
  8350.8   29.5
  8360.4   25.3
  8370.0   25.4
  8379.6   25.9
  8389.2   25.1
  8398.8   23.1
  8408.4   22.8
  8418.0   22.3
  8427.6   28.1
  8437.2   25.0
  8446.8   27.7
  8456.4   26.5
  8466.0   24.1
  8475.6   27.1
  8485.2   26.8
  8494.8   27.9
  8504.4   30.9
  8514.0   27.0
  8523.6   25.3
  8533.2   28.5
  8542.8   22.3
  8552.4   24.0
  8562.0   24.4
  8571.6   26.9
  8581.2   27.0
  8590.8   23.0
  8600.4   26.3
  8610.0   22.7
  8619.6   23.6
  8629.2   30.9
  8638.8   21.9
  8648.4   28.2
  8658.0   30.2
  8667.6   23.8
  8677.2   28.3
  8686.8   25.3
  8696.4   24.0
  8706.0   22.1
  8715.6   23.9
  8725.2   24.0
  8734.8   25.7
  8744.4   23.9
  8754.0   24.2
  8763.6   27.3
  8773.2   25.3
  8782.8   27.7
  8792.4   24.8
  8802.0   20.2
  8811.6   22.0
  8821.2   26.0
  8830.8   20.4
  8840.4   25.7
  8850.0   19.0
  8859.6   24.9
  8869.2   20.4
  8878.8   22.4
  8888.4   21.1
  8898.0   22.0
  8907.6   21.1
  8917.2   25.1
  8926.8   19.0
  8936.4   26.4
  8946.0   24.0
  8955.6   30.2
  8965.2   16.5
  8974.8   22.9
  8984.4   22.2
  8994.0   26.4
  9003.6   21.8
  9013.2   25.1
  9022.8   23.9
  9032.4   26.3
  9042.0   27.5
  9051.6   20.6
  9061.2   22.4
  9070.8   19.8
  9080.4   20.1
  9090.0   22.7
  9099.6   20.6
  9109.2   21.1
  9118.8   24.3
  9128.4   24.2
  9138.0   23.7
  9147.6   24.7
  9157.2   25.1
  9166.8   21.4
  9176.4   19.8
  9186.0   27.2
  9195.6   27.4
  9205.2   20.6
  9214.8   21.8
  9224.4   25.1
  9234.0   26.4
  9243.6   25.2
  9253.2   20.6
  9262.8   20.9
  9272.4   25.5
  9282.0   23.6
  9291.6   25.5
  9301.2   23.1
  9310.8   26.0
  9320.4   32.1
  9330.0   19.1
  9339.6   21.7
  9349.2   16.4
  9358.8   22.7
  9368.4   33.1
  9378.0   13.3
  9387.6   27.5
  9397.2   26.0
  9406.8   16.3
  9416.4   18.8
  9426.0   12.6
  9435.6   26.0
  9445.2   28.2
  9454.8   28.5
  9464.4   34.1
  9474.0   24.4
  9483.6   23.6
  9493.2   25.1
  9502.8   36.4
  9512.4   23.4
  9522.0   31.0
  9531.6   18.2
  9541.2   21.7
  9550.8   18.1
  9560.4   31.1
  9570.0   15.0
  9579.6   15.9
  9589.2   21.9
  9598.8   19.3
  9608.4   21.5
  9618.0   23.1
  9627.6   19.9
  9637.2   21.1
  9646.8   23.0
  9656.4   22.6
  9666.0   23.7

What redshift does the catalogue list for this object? 0.14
